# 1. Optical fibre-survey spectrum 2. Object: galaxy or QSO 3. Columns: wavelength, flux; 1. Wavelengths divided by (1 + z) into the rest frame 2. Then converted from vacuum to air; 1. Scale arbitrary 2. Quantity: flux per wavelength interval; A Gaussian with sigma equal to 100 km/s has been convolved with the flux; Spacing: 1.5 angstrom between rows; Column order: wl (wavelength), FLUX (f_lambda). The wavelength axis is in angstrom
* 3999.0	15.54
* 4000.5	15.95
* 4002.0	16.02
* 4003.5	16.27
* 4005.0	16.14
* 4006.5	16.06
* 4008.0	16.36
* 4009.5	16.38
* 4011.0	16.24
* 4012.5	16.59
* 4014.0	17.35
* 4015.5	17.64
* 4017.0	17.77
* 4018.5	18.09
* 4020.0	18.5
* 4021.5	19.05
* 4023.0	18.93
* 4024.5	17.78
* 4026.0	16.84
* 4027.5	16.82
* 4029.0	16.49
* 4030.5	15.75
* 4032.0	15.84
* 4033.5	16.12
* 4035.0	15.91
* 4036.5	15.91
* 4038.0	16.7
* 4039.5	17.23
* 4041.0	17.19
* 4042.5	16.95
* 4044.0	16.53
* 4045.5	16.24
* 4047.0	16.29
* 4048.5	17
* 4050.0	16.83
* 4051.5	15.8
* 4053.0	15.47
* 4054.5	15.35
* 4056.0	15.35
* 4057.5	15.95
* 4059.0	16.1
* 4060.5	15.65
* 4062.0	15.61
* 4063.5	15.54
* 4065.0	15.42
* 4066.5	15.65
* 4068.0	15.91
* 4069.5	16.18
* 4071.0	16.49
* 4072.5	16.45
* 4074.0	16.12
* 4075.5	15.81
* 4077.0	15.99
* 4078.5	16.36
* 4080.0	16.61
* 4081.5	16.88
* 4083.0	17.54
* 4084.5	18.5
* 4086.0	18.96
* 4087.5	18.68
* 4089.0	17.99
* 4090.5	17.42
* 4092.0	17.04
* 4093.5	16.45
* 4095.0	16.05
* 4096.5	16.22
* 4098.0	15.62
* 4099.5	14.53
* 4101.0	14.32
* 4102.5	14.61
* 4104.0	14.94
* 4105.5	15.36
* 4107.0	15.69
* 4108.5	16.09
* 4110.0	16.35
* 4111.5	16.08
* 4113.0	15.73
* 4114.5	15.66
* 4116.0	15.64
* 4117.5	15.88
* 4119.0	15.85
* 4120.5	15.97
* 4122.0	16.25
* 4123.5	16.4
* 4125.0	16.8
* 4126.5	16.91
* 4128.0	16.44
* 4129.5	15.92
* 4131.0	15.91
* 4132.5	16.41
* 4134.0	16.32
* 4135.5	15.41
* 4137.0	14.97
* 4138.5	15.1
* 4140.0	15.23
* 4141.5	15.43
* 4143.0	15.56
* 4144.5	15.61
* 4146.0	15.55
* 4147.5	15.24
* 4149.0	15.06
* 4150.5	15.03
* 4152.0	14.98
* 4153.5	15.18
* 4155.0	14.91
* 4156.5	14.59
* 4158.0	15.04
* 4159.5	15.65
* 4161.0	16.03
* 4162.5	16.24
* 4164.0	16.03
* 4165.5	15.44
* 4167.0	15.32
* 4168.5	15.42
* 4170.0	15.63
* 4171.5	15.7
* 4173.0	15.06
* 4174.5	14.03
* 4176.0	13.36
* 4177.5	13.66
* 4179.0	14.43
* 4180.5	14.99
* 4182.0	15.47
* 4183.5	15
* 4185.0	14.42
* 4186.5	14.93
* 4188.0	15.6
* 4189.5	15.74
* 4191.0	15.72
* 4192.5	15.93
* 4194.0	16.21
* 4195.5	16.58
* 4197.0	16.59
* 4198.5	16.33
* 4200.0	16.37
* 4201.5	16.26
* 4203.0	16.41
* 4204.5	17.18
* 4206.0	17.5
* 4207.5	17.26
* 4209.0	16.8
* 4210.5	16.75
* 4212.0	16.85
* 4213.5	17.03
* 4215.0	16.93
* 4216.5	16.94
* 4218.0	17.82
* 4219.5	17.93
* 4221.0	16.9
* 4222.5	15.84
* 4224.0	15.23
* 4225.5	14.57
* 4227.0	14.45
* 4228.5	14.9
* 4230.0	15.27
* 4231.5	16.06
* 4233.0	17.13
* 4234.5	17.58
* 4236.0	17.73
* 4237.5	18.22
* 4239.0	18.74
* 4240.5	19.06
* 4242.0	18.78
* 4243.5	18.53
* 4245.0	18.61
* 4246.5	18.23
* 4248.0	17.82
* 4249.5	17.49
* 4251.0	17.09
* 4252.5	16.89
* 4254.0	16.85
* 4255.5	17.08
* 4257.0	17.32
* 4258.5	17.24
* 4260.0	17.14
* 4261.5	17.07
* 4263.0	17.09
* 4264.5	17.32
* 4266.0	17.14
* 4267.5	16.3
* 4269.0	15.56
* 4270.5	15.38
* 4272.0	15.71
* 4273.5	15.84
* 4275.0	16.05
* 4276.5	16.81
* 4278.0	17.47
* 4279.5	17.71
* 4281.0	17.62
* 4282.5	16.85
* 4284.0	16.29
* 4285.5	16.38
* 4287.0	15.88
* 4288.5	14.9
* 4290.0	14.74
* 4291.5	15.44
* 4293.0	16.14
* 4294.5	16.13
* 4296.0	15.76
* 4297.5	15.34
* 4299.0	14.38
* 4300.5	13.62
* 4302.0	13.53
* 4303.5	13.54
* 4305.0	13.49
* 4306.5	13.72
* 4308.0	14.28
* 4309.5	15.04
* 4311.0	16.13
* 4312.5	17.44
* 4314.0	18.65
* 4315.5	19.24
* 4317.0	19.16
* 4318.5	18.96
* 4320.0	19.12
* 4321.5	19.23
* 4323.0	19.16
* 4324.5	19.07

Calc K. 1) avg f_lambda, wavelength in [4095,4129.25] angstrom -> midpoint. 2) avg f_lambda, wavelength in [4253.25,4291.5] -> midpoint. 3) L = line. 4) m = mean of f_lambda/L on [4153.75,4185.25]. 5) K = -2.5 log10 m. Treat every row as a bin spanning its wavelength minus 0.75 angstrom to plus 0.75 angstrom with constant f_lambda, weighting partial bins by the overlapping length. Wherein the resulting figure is 0.07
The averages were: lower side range 15.8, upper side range 16.5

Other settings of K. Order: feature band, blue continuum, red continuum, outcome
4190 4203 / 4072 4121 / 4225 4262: 0.04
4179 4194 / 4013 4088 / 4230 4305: 0.09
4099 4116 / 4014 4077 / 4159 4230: 0.06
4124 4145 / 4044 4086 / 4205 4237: 0.03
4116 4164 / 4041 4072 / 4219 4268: 0.06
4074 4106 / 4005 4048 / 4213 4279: 0.03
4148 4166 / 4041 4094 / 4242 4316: 0.07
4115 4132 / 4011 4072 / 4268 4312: 0.00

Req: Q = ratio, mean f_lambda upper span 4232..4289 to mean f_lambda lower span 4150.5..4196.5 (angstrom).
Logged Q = 1.12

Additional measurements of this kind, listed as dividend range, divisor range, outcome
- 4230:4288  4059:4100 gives 1.04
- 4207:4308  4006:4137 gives 1.00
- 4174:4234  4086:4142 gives 0.99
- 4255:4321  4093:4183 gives 1.05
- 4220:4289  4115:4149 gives 1.06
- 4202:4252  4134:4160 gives 1.12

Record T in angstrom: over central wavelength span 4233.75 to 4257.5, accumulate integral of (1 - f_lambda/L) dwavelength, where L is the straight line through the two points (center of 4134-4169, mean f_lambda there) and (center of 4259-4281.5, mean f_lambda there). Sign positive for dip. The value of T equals -2.1 angstrom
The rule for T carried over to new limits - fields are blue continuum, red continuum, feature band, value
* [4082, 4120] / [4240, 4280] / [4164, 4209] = 3.02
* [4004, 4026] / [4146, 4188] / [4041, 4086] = 0.85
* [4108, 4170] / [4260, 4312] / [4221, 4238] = -0.39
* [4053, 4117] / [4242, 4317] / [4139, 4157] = 1.14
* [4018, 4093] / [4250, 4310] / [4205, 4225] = -0.88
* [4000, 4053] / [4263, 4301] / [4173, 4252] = -0.88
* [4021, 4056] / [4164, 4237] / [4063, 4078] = 0.46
